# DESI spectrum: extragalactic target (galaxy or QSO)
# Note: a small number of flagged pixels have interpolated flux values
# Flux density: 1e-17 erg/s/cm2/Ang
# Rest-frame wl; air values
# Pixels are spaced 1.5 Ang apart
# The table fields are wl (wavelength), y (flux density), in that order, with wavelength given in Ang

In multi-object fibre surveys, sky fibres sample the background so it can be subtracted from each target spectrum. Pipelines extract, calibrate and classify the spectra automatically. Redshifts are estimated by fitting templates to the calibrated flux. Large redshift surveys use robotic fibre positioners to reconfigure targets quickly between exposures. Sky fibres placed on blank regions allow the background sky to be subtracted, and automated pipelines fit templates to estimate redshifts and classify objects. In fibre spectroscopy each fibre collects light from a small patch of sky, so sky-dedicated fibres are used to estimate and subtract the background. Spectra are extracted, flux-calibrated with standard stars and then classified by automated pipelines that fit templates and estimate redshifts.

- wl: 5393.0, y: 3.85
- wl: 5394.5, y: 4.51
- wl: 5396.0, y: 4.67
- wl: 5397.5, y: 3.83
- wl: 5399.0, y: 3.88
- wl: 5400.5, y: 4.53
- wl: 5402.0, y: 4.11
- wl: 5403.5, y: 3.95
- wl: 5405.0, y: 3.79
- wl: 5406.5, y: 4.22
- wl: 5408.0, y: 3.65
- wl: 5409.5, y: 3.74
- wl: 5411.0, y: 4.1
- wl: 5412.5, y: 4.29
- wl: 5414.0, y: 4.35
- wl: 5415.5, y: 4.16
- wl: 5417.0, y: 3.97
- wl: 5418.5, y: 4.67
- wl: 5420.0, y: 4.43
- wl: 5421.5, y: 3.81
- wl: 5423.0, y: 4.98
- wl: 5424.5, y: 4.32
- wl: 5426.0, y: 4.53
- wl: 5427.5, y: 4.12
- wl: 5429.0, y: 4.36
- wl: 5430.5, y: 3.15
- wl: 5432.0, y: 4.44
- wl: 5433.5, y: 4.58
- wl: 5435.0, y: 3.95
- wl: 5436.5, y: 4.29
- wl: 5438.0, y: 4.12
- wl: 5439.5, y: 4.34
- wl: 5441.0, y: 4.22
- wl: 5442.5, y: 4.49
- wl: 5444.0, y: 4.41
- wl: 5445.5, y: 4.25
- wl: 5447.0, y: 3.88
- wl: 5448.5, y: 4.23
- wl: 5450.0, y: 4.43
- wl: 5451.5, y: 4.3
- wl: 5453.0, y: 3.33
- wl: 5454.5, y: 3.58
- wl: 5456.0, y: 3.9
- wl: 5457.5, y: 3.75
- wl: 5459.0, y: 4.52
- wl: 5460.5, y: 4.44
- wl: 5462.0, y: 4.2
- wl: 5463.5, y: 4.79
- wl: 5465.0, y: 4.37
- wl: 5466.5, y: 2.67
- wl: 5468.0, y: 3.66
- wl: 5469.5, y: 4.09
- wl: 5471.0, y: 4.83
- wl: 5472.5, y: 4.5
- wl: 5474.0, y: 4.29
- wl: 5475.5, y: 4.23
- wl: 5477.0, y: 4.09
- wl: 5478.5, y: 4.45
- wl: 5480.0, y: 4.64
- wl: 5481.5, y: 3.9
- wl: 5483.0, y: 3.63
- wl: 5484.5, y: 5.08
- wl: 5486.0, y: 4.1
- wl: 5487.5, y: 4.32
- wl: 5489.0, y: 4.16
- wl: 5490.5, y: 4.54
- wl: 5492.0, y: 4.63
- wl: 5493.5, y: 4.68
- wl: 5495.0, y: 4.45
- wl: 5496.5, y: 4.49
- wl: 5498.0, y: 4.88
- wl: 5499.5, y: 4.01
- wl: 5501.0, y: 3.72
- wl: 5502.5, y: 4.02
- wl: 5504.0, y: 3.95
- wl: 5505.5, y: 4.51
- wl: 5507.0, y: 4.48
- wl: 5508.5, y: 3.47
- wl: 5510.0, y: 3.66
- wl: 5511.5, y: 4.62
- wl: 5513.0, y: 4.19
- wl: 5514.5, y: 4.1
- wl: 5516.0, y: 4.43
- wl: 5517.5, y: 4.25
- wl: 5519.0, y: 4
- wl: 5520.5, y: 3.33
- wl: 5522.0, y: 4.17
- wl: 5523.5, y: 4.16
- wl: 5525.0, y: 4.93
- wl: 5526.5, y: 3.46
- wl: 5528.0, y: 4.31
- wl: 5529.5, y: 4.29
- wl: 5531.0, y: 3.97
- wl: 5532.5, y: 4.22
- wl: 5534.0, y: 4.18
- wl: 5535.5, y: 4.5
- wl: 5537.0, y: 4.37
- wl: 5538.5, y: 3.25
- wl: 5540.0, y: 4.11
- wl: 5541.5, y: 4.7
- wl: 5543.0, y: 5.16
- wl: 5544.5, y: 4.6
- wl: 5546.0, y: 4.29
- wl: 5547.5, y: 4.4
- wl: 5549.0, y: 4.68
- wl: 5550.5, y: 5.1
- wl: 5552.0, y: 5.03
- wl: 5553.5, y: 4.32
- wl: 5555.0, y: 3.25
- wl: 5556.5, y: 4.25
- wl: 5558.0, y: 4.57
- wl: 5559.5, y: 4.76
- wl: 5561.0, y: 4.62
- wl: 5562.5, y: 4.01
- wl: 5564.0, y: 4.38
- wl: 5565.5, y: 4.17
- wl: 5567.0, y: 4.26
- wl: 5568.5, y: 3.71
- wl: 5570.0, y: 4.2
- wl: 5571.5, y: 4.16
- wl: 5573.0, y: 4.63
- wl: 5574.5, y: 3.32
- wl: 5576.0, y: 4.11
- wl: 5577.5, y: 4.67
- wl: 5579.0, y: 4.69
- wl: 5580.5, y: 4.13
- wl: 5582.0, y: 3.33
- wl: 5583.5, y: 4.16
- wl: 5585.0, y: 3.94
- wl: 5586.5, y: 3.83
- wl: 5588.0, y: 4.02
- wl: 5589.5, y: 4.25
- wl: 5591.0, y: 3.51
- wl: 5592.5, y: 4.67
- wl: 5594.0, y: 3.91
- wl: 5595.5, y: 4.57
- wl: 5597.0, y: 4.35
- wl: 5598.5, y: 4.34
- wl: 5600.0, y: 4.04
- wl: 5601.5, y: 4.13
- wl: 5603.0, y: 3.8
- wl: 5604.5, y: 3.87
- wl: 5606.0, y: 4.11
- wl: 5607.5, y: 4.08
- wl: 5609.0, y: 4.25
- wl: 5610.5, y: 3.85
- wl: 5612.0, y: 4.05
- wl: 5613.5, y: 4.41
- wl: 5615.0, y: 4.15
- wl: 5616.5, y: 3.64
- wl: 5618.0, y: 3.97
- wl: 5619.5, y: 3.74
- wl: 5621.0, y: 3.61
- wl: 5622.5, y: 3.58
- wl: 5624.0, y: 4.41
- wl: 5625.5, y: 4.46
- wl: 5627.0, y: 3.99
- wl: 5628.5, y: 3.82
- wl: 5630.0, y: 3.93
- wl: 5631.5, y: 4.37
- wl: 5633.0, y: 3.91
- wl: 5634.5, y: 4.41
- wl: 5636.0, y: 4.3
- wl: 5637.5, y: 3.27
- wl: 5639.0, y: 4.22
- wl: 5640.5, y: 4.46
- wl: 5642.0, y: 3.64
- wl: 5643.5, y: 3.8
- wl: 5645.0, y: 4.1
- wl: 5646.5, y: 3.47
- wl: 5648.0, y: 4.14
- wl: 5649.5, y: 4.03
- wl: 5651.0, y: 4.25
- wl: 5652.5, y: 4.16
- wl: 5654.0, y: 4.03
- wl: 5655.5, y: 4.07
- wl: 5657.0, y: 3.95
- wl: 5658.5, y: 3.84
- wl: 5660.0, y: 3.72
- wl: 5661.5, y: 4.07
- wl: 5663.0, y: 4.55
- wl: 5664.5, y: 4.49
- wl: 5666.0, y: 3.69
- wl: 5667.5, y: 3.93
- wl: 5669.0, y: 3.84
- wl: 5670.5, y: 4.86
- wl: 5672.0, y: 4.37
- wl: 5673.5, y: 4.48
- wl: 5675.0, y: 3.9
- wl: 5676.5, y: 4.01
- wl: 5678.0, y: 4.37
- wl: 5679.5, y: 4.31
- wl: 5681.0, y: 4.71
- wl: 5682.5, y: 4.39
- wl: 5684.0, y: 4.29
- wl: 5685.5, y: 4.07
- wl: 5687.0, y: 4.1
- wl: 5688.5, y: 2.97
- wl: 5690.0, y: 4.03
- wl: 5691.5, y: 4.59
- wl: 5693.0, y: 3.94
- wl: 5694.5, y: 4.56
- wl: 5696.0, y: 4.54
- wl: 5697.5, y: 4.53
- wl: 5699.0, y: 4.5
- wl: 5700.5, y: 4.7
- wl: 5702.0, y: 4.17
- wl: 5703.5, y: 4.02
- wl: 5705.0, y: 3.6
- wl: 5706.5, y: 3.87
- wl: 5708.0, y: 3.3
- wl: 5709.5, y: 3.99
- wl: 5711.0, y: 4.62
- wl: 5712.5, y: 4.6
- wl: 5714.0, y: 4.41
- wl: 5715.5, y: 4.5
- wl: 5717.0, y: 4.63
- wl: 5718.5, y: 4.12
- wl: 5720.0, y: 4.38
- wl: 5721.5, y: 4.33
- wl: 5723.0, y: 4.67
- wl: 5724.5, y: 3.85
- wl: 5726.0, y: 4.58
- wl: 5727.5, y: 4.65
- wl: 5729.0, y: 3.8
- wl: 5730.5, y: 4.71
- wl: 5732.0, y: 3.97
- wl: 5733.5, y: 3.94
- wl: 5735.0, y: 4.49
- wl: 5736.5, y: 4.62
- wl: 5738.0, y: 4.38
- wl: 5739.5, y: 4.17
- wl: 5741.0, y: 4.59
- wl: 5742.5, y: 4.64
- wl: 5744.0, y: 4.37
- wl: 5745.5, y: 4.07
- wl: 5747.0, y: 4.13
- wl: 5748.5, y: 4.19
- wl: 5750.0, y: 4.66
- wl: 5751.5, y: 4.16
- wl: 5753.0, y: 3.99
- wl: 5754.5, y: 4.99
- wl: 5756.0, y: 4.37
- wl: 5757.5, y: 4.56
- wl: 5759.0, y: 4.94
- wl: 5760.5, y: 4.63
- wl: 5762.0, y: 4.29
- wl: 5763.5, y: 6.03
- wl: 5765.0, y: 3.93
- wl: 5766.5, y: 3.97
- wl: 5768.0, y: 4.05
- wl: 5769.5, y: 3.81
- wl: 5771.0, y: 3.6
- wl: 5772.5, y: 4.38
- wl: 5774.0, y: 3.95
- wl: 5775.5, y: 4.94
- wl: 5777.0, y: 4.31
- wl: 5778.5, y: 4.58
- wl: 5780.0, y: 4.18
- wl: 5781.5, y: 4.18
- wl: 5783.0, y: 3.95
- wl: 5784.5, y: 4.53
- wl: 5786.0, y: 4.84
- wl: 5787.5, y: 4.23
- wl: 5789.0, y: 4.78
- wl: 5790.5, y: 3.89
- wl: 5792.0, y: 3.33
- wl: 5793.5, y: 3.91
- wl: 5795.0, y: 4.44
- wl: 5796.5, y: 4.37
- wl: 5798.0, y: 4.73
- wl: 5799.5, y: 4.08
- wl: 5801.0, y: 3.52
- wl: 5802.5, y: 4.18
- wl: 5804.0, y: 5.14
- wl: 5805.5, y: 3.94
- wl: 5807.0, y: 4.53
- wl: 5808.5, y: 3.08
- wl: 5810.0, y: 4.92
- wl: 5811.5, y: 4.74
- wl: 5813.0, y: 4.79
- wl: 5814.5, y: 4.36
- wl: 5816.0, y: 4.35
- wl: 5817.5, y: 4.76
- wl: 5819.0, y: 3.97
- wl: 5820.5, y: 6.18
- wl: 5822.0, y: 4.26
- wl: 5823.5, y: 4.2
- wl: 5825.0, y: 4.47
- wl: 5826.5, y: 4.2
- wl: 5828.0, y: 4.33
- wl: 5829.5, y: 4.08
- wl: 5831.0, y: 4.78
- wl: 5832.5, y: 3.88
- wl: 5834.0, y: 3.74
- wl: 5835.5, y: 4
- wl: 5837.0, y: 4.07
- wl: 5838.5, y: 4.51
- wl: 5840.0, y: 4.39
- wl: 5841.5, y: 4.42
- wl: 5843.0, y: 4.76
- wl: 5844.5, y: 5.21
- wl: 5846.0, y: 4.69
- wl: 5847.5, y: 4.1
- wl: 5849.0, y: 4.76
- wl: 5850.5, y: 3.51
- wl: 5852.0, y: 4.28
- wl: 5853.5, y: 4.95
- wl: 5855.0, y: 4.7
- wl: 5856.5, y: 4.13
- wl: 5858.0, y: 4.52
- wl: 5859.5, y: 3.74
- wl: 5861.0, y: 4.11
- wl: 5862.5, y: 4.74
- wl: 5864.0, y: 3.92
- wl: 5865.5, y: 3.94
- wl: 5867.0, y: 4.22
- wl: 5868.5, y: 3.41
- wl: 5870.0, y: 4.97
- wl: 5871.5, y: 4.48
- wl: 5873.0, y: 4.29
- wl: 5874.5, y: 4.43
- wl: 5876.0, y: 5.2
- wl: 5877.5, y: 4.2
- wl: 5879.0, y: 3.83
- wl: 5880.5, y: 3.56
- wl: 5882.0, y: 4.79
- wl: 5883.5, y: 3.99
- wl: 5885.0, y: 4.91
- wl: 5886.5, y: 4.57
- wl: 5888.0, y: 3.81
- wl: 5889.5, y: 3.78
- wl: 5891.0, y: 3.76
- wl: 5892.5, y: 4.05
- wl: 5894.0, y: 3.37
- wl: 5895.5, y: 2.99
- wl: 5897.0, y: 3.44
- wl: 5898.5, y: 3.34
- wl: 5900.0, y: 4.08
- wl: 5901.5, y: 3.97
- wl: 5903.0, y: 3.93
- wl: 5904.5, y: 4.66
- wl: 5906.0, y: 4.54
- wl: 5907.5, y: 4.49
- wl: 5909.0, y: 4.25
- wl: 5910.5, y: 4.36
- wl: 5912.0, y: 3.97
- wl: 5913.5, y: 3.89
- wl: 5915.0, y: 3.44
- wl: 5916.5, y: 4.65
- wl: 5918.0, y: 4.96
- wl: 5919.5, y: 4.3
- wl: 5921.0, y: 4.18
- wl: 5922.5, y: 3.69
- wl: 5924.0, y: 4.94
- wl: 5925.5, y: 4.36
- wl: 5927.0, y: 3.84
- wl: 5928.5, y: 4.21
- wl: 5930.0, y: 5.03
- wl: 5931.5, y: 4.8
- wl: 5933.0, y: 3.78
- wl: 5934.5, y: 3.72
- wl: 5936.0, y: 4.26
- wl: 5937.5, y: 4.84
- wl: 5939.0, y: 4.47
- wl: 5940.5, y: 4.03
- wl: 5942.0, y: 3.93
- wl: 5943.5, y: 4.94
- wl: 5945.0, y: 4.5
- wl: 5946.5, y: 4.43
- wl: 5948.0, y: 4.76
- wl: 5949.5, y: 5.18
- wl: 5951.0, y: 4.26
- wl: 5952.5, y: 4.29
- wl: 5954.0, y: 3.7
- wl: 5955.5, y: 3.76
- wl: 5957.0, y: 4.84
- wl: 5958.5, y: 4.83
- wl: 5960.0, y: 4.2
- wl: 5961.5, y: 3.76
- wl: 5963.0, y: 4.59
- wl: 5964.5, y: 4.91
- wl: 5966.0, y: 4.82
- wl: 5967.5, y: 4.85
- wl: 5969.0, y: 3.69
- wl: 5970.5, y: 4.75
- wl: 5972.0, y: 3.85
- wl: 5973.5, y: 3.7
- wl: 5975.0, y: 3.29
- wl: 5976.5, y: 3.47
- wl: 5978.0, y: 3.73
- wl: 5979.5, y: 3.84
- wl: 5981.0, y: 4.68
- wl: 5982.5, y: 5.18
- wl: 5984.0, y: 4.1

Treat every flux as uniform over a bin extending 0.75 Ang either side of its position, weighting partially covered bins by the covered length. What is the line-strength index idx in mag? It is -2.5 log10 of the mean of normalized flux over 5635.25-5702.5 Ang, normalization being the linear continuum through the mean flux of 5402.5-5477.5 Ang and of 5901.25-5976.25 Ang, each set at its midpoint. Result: 0.021 mag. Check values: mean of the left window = 4.16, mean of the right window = 4.3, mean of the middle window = 4.14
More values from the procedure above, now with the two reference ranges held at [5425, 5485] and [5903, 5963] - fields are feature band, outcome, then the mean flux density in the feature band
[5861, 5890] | 0.01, 4.27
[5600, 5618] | 0.05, 4.03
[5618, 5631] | 0.07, 3.95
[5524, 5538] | -0.01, 4.23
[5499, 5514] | 0.03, 4.06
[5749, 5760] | -0.06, 4.52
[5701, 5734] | 0.01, 4.22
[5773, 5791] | -0.02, 4.37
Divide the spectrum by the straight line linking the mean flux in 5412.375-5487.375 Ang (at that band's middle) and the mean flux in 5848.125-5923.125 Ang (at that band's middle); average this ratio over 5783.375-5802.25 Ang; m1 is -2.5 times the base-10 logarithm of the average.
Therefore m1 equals -0.01 mag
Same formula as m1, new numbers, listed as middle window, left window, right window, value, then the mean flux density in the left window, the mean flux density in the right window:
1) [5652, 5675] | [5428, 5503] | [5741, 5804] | 0.04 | 4.21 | 4.32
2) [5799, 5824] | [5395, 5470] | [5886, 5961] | -0.06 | 4.14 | 4.2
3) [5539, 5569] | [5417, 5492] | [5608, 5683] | -0.07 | 4.21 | 4.08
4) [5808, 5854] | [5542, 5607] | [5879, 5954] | -0.05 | 4.24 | 4.2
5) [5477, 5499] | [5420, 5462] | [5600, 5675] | -0.07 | 4.18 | 4.04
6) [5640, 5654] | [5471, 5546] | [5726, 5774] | 0.08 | 4.25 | 4.35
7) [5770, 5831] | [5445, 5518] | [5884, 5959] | -0.03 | 4.2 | 4.22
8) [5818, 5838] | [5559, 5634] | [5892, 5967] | -0.03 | 4.1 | 4.25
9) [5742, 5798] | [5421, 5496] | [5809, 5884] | 0.00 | 4.22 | 4.37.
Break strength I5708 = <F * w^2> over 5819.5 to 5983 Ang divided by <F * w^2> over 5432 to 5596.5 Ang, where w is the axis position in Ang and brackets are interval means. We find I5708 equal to 1.16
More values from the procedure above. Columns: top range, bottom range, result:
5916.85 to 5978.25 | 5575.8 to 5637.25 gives 1.19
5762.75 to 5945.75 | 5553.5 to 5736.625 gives 1.11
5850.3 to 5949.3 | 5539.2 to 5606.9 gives 1.12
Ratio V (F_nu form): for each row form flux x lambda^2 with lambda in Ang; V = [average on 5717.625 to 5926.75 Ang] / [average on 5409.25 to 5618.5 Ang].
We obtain 1.1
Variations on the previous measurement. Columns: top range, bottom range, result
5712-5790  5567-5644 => 1.14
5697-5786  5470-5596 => 1.10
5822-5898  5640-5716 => 1.08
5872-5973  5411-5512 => 1.19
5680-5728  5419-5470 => 1.13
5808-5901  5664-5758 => 1.05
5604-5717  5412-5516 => 1.05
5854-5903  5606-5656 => 1.11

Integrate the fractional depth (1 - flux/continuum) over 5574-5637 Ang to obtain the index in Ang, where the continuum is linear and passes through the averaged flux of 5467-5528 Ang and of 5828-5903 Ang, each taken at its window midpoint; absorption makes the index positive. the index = 2.2 Ang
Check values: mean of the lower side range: 4.22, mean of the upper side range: 4.19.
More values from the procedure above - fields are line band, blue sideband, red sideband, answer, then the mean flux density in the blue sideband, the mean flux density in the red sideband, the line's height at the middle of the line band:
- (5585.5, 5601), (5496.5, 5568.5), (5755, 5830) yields 0.5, 4.25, 4.36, 4.28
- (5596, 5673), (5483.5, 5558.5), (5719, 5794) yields 4.5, 4.28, 4.33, 4.31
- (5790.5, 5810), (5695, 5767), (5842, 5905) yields 0.7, 4.36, 4.19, 4.28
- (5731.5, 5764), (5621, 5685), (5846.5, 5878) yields -2.0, 4.1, 4.32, 4.2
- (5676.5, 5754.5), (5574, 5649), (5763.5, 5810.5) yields -2.3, 4.04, 4.23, 4.15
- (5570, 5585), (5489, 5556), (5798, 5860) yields 0.6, 4.27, 4.38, 4.29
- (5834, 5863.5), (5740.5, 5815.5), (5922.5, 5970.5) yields -0.1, 4.33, 4.4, 4.36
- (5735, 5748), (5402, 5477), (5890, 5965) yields -0.5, 4.16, 4.23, 4.2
